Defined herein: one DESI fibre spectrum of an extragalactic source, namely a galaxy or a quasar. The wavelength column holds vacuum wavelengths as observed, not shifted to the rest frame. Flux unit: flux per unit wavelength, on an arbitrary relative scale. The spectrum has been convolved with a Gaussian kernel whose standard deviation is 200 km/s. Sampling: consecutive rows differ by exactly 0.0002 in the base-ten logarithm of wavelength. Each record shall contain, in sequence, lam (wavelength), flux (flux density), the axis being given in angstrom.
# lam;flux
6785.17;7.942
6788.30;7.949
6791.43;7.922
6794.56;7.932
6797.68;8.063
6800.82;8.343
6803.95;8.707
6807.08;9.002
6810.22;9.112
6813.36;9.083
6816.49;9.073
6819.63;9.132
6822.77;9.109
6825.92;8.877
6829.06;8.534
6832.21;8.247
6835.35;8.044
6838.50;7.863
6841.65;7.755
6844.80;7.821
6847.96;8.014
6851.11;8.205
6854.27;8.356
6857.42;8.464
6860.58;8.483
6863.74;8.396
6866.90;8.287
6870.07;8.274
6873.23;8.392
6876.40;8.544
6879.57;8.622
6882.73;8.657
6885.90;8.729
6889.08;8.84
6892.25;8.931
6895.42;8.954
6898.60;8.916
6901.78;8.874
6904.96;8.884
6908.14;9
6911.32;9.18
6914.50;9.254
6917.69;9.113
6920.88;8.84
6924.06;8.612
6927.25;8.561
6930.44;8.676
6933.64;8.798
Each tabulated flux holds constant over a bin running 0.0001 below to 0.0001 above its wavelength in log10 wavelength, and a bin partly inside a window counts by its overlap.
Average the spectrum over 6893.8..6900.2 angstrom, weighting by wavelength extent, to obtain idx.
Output 8.93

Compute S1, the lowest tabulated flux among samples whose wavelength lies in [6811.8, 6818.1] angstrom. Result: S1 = 9.073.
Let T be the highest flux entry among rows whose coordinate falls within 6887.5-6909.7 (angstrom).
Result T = 9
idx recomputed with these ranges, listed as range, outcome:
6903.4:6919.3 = 9.09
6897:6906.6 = 8.89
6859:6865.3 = 8.44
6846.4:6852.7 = 8.11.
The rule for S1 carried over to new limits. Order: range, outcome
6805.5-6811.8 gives 9.002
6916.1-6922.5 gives 8.84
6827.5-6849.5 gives 7.755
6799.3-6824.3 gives 8.343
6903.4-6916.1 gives 8.884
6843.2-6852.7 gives 7.821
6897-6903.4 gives 8.874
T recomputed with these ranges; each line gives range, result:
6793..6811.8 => 9.112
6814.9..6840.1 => 9.132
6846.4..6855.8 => 8.356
